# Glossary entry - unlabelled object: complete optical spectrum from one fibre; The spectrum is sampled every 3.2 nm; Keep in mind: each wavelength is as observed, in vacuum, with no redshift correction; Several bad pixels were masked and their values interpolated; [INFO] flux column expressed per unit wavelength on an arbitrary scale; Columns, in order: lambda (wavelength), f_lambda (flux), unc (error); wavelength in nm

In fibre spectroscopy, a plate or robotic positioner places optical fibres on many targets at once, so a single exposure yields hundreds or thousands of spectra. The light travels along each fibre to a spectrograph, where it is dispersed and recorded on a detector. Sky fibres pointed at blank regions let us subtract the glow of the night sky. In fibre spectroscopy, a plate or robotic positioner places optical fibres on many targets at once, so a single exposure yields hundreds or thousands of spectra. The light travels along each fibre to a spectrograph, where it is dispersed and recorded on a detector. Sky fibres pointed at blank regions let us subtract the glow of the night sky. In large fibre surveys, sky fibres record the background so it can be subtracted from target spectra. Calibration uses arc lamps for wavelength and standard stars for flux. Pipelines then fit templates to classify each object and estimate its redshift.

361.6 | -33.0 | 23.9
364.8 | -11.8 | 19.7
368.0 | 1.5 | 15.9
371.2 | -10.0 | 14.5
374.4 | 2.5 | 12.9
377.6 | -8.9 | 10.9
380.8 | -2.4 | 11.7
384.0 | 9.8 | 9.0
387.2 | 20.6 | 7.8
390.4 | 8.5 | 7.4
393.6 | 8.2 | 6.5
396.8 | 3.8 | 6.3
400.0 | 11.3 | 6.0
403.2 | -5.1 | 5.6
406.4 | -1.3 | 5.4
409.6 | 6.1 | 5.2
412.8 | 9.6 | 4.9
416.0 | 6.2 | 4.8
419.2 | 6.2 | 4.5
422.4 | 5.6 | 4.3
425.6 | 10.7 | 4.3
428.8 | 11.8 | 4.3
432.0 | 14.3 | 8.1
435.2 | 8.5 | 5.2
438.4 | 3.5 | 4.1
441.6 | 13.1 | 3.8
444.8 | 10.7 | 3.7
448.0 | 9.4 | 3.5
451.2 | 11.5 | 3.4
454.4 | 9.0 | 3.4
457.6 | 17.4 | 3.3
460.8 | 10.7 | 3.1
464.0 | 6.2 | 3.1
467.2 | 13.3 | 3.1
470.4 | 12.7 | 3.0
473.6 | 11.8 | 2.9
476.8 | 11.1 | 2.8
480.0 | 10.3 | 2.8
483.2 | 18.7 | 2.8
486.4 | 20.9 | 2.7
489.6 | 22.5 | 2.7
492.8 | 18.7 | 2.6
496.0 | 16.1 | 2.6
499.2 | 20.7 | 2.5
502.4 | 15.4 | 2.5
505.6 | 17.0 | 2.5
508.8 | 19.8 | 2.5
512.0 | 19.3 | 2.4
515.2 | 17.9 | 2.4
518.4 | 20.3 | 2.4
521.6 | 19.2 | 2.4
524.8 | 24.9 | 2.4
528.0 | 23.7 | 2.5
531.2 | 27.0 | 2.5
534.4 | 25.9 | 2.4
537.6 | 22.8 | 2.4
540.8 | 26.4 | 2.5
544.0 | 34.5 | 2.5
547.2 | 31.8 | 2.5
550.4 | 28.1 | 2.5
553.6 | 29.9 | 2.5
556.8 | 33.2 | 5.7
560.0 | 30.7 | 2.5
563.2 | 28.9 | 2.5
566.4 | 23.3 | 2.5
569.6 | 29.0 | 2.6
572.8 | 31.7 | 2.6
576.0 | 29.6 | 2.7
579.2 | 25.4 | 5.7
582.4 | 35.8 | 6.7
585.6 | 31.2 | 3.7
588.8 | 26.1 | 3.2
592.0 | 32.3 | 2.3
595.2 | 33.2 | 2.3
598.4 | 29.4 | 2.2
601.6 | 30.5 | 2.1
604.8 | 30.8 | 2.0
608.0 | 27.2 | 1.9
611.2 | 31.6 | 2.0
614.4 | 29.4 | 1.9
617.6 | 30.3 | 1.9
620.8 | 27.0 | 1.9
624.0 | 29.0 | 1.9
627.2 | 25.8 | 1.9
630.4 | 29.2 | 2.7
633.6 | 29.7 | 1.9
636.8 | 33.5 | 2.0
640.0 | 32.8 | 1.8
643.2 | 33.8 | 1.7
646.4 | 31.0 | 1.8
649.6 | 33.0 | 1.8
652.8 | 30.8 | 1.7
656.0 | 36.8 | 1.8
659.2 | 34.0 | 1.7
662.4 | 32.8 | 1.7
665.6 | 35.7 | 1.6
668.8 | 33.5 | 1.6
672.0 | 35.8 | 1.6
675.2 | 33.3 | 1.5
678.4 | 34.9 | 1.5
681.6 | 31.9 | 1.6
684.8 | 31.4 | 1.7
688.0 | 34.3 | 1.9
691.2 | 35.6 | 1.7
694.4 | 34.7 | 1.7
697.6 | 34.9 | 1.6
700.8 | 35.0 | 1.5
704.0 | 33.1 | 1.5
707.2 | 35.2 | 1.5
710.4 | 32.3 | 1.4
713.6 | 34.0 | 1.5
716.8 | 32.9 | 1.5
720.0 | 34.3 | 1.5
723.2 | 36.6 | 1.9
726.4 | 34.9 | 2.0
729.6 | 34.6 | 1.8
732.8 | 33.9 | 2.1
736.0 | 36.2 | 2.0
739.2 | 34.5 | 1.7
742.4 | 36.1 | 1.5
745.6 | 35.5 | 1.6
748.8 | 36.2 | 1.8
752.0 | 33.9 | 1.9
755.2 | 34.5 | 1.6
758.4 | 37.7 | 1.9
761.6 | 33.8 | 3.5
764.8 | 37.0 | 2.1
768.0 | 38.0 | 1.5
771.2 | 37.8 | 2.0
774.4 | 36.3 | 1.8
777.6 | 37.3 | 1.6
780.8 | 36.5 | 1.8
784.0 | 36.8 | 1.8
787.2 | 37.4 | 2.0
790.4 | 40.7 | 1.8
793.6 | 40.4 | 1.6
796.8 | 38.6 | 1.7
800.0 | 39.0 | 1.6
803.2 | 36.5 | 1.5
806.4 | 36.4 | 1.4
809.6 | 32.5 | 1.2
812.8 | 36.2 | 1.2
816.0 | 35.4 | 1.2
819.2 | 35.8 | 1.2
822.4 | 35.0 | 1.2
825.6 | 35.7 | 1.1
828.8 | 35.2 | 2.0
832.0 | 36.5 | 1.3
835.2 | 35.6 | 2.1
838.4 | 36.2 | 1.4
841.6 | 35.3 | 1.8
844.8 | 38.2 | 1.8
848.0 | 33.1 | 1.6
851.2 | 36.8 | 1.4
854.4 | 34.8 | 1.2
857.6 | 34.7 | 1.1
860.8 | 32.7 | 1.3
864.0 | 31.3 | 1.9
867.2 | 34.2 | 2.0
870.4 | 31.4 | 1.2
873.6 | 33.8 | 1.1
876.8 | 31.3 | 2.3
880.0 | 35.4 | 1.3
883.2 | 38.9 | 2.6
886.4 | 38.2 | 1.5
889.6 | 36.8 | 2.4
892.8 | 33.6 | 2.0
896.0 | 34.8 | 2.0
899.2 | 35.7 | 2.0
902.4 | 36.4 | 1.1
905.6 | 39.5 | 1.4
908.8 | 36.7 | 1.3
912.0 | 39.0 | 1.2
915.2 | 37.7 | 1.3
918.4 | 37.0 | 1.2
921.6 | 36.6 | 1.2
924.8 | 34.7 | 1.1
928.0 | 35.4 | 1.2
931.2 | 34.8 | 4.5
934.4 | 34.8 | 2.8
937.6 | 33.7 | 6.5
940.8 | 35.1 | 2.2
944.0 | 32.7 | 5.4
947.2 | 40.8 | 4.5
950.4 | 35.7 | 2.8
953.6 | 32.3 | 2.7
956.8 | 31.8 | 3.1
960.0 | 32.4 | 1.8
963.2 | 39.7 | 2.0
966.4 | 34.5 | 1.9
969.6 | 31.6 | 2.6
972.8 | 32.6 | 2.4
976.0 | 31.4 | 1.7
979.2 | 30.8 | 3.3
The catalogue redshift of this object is 0.21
